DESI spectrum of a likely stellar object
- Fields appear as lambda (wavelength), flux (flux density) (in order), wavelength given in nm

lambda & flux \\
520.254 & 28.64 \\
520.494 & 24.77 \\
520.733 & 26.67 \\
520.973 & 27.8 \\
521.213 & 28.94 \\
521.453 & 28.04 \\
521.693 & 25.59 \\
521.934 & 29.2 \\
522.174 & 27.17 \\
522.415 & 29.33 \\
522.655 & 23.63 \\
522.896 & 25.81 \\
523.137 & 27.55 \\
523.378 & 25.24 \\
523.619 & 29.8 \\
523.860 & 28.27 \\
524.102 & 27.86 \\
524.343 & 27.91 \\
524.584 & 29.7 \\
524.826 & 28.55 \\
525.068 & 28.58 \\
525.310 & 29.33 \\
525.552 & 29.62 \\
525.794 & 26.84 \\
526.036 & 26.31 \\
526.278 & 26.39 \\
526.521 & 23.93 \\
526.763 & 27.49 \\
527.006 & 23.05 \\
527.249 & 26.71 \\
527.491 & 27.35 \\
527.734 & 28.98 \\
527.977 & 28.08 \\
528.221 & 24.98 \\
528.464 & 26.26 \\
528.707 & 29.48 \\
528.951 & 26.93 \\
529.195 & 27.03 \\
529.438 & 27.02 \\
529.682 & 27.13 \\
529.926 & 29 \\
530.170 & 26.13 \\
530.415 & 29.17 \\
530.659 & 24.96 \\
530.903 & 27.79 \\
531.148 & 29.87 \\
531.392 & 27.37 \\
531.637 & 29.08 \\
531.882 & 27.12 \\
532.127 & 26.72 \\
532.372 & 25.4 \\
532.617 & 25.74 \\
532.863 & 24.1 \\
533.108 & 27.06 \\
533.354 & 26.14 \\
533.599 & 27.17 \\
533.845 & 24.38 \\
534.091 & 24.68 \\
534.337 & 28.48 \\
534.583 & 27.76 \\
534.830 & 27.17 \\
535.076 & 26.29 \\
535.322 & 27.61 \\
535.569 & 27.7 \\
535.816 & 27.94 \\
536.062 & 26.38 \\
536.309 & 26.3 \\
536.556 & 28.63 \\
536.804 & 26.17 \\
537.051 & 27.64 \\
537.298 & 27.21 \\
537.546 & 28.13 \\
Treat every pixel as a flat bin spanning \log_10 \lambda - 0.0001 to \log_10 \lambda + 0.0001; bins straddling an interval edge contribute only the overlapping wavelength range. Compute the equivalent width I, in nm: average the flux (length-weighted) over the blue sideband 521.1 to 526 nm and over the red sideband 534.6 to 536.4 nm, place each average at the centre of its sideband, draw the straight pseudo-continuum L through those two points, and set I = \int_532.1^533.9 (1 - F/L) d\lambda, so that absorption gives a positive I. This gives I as 0.09 nm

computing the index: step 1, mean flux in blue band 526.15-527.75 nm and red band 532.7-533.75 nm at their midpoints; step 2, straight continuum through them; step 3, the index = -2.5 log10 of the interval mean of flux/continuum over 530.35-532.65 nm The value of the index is -0.052 mag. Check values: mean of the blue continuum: 26.1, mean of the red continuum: 26.1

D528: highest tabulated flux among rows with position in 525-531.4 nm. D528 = 29.87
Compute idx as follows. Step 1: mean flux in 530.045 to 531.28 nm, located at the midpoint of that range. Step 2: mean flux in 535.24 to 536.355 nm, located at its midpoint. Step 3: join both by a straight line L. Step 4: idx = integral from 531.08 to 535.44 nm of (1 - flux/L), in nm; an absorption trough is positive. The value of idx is 0.11 nm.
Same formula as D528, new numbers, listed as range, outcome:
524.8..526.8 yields 29.62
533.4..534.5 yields 28.48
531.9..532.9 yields 26.72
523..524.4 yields 29.8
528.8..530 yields 29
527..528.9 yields 29.48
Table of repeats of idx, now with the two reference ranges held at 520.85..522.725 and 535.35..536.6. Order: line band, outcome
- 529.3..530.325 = 0.00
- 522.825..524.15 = 0.00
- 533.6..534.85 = 0.04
